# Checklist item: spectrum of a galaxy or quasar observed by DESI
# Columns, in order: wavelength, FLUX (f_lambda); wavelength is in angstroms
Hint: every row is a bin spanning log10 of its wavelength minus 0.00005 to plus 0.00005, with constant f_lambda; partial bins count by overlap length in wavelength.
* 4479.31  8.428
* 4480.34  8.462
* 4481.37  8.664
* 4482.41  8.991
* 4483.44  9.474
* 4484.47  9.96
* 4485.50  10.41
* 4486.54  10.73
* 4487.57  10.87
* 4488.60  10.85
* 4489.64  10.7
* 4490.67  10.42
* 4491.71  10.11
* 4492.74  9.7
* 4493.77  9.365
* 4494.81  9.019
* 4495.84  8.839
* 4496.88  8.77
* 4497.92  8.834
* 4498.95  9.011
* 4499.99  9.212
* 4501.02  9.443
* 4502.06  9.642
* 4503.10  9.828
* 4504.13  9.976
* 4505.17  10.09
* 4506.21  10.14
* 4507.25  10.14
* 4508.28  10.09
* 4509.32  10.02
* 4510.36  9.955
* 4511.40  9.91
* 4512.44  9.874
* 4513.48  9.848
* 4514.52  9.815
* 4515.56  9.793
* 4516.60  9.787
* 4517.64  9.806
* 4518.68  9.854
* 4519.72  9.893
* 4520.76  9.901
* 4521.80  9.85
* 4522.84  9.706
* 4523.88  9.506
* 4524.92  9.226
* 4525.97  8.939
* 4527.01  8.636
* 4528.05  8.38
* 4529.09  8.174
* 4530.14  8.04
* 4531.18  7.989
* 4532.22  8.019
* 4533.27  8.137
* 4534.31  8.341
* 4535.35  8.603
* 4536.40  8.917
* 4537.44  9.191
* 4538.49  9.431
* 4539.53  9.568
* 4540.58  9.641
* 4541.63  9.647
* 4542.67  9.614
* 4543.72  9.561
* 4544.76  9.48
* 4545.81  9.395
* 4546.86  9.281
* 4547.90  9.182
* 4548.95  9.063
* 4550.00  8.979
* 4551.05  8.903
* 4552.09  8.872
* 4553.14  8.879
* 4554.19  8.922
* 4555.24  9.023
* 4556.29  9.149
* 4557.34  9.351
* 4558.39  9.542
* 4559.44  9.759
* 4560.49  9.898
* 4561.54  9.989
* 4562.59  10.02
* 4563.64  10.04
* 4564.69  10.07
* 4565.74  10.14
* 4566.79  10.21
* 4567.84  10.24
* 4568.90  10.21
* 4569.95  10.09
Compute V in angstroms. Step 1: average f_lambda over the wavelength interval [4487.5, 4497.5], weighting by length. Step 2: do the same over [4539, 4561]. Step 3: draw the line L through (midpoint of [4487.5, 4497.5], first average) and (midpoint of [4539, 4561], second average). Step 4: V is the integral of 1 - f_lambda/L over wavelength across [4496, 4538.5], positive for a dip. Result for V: 1.2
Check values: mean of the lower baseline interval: 9.8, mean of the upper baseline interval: 9.32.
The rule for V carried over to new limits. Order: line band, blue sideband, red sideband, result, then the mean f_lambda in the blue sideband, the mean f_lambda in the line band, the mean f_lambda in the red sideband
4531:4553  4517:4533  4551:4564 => 0.5 angstroms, 9.05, 9.05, 9.42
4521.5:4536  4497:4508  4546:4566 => 1.3 angstroms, 9.61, 8.67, 9.42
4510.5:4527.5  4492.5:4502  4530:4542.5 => -1.3 angstroms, 9.14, 9.65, 8.84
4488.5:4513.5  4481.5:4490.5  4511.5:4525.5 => 0.6 angstroms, 10.2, 9.73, 9.76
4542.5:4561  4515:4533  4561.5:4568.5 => 1.0 angstroms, 9.13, 9.26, 10.1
